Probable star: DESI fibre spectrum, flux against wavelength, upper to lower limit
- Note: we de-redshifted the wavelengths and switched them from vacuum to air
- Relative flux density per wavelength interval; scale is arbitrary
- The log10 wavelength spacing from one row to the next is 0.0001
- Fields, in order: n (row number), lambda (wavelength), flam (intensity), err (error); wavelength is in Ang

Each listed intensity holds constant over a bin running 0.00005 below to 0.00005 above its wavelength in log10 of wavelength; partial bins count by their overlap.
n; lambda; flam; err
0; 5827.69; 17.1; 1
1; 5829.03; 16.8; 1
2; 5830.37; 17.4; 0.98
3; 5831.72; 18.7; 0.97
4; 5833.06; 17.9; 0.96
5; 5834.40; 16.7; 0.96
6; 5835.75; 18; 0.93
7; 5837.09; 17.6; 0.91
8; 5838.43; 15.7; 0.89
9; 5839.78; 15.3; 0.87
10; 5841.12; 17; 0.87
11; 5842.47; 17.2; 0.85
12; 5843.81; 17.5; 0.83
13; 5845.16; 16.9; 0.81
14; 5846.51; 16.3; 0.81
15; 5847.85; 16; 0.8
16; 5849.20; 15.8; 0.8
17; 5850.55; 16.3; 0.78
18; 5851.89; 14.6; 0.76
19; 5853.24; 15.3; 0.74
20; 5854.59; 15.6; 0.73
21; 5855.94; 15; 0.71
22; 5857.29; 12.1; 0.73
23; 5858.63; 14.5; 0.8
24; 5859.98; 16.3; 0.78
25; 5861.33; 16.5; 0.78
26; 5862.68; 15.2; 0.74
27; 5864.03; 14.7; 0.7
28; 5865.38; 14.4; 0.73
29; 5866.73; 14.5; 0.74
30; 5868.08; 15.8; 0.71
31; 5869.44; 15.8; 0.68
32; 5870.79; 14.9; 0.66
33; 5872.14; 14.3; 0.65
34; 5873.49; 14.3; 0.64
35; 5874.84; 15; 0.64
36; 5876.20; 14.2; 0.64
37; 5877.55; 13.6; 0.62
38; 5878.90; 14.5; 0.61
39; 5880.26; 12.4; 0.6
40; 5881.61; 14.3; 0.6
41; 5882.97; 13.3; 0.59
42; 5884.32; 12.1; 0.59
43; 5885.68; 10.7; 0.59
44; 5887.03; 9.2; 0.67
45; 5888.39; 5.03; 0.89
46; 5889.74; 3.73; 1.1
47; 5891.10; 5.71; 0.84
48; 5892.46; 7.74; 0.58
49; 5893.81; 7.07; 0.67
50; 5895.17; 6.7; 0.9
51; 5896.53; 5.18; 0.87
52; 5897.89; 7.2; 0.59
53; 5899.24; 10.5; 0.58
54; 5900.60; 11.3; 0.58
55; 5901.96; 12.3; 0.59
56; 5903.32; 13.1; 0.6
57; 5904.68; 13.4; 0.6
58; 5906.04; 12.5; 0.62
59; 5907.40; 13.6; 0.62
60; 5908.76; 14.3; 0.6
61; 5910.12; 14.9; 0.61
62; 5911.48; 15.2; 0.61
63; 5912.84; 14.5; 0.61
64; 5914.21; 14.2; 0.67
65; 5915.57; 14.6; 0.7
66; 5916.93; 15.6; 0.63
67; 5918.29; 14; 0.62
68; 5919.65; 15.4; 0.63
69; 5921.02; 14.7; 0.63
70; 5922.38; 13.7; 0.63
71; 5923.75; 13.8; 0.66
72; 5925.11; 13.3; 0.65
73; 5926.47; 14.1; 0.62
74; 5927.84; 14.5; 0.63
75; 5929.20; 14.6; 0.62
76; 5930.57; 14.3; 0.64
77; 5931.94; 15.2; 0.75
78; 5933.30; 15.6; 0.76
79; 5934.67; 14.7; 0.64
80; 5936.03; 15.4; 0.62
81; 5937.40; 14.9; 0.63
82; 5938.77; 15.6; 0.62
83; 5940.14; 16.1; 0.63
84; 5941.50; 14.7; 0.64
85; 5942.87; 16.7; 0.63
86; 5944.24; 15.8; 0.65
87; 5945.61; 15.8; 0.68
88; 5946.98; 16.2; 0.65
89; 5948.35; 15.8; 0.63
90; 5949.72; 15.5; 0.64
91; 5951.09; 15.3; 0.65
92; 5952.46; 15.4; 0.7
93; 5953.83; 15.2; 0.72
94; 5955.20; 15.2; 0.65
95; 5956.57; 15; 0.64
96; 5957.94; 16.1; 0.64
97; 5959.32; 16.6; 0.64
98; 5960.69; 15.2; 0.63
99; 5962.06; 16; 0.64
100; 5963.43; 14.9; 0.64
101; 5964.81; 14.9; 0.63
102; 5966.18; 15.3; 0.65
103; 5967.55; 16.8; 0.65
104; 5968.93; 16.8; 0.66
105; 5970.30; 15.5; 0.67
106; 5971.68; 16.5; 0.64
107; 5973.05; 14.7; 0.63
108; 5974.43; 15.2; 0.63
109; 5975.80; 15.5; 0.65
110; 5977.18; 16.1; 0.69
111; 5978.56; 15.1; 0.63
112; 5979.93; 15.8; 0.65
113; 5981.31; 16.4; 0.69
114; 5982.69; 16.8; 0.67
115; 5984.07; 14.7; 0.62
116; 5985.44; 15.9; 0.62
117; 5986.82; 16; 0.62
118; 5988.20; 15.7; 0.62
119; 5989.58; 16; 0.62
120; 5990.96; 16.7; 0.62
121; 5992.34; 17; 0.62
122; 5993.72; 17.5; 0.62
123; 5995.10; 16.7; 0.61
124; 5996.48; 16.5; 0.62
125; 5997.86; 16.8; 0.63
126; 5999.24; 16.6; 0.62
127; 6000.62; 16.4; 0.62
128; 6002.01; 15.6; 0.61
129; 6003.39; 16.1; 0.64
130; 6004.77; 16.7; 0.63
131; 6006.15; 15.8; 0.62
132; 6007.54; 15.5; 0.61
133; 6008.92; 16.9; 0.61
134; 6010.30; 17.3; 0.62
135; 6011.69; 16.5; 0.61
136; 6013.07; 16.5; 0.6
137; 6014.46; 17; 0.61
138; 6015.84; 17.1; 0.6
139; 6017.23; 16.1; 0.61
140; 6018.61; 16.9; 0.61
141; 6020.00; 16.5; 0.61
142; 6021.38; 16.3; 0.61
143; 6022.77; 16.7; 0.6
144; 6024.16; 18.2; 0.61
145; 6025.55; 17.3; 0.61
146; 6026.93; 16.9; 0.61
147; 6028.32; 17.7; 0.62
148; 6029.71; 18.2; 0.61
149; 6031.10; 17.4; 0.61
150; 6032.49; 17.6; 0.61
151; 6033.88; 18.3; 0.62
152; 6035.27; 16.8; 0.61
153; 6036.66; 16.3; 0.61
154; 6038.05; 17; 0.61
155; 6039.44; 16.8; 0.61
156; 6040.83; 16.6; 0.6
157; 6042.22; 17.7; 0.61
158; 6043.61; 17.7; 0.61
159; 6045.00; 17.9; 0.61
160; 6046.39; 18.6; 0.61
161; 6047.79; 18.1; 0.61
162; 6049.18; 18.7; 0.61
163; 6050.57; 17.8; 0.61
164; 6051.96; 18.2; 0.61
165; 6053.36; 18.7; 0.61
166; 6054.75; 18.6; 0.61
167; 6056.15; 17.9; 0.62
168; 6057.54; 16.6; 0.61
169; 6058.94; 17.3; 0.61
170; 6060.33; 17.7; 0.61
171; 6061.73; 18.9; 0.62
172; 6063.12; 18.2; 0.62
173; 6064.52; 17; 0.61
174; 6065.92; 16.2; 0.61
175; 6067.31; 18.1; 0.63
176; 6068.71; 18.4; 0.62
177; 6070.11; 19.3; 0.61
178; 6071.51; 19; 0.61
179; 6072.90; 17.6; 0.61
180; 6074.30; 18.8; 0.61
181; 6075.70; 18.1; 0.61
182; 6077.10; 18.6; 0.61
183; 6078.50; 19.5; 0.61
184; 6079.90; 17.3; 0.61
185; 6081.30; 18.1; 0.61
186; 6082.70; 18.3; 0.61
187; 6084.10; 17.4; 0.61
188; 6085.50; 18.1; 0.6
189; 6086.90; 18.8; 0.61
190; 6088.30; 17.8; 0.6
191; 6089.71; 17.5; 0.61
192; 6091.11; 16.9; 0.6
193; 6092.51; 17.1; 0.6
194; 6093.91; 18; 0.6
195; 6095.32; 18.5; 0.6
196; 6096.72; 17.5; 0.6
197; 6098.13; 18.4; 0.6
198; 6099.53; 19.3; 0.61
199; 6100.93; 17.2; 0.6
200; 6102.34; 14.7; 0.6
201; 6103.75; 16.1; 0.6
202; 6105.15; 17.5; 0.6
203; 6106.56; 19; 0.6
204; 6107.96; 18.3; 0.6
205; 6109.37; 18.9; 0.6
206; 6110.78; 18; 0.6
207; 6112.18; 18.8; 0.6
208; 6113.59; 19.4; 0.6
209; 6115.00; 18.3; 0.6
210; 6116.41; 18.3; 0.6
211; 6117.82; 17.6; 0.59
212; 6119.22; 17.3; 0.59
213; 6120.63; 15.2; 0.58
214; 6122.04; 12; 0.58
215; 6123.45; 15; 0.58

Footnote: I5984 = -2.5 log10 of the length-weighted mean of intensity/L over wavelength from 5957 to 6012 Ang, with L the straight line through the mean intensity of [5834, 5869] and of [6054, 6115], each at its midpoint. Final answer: 0.06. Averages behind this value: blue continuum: 15.8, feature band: 16.1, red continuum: 18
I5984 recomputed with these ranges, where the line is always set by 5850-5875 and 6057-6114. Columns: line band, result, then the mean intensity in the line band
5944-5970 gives 0.04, 15.7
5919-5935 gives 0.10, 14.5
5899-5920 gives 0.14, 13.8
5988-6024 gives 0.02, 16.6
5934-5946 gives 0.04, 15.5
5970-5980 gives 0.06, 15.5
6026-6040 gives 0.00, 17.3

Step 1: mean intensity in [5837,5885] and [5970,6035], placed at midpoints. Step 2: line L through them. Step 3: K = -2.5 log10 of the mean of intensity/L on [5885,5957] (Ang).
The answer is 0.20 mag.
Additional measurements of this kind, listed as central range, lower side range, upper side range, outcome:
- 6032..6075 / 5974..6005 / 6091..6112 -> -0.05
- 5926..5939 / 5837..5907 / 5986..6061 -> -0.01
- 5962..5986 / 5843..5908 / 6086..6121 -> -0.05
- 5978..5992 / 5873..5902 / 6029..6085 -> -0.09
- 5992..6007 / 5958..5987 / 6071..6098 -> -0.01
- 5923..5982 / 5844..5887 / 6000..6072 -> 0.04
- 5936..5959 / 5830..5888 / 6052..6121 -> 0.04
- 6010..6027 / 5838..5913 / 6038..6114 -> -0.02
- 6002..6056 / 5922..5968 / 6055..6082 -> 0.00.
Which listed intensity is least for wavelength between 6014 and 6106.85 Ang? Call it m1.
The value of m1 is 14.7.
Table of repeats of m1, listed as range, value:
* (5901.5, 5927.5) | 12.3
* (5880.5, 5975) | 3.73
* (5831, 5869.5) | 12.1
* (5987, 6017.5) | 15.5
